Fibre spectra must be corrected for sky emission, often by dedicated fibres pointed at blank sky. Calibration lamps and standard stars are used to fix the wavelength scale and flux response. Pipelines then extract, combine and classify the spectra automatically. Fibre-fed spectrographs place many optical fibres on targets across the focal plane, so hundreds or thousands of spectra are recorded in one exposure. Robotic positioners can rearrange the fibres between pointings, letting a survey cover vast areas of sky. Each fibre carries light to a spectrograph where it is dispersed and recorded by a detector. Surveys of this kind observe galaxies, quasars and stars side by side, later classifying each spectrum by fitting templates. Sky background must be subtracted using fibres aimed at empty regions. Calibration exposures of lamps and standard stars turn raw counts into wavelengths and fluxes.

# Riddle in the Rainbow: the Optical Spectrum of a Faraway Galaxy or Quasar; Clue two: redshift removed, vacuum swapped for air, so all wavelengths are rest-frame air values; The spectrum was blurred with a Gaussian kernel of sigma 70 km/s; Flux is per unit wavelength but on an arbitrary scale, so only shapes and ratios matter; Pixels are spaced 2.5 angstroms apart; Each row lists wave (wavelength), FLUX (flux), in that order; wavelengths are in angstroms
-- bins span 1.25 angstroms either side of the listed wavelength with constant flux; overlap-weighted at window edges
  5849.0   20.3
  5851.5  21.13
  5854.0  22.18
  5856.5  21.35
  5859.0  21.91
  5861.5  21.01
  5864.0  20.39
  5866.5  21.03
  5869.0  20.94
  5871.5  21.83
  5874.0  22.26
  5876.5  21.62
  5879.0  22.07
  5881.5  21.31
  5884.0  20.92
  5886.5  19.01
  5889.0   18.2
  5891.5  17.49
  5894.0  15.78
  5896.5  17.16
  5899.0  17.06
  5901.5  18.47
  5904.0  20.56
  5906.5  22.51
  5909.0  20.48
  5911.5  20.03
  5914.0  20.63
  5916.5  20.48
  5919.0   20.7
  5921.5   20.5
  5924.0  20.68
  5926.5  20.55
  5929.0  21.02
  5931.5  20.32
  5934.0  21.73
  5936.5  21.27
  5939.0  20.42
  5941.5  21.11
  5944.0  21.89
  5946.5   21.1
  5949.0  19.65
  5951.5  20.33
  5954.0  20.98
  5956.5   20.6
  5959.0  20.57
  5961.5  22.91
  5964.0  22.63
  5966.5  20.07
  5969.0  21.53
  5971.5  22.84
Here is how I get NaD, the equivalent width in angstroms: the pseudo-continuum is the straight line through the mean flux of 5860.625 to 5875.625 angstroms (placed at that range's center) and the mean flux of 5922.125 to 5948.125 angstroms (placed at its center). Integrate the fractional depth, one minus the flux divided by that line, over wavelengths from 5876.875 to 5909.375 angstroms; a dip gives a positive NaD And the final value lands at 2.8 angstroms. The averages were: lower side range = 21.3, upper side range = 21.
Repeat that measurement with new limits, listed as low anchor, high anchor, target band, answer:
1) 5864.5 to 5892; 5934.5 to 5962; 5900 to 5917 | 0.33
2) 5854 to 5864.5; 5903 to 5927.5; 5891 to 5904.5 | 2.13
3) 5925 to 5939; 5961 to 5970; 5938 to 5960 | 0.59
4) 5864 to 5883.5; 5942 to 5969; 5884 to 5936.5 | 3.86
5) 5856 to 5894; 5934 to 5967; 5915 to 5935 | 0.18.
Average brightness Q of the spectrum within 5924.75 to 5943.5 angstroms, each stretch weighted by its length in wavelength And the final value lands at 20.9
